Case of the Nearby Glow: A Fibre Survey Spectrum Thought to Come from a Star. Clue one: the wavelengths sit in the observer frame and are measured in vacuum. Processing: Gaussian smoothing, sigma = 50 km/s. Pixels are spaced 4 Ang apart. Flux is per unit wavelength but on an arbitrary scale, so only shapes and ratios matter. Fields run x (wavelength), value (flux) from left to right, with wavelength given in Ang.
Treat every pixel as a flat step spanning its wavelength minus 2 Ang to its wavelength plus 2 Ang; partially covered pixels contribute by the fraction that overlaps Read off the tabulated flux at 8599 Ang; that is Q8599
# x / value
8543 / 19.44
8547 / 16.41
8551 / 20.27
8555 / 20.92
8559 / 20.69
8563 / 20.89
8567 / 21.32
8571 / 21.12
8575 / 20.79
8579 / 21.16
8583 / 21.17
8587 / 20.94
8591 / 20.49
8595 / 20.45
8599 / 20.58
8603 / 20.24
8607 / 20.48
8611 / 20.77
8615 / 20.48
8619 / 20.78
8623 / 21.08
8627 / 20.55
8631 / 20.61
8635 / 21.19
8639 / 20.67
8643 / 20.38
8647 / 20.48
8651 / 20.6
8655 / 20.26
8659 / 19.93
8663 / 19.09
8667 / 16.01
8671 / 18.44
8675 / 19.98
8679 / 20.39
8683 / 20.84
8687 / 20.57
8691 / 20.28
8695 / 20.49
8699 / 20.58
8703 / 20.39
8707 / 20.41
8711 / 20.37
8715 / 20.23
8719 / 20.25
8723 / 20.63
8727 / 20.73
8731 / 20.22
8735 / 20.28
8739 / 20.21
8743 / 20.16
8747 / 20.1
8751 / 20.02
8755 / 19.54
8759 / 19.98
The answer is 20.58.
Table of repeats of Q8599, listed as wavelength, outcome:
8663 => 19.09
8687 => 20.57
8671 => 18.44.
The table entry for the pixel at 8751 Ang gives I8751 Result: 20.02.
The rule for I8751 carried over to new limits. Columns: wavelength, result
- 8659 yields 19.93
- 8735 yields 20.28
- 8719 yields 20.25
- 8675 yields 19.98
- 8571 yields 21.12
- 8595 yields 20.45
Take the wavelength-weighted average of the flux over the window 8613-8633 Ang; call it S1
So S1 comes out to 20.7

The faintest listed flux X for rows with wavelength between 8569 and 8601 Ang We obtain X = 20.45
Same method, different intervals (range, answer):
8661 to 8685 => 16.01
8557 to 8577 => 20.69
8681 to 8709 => 20.28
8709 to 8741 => 20.21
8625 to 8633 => 20.55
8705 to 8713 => 20.37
